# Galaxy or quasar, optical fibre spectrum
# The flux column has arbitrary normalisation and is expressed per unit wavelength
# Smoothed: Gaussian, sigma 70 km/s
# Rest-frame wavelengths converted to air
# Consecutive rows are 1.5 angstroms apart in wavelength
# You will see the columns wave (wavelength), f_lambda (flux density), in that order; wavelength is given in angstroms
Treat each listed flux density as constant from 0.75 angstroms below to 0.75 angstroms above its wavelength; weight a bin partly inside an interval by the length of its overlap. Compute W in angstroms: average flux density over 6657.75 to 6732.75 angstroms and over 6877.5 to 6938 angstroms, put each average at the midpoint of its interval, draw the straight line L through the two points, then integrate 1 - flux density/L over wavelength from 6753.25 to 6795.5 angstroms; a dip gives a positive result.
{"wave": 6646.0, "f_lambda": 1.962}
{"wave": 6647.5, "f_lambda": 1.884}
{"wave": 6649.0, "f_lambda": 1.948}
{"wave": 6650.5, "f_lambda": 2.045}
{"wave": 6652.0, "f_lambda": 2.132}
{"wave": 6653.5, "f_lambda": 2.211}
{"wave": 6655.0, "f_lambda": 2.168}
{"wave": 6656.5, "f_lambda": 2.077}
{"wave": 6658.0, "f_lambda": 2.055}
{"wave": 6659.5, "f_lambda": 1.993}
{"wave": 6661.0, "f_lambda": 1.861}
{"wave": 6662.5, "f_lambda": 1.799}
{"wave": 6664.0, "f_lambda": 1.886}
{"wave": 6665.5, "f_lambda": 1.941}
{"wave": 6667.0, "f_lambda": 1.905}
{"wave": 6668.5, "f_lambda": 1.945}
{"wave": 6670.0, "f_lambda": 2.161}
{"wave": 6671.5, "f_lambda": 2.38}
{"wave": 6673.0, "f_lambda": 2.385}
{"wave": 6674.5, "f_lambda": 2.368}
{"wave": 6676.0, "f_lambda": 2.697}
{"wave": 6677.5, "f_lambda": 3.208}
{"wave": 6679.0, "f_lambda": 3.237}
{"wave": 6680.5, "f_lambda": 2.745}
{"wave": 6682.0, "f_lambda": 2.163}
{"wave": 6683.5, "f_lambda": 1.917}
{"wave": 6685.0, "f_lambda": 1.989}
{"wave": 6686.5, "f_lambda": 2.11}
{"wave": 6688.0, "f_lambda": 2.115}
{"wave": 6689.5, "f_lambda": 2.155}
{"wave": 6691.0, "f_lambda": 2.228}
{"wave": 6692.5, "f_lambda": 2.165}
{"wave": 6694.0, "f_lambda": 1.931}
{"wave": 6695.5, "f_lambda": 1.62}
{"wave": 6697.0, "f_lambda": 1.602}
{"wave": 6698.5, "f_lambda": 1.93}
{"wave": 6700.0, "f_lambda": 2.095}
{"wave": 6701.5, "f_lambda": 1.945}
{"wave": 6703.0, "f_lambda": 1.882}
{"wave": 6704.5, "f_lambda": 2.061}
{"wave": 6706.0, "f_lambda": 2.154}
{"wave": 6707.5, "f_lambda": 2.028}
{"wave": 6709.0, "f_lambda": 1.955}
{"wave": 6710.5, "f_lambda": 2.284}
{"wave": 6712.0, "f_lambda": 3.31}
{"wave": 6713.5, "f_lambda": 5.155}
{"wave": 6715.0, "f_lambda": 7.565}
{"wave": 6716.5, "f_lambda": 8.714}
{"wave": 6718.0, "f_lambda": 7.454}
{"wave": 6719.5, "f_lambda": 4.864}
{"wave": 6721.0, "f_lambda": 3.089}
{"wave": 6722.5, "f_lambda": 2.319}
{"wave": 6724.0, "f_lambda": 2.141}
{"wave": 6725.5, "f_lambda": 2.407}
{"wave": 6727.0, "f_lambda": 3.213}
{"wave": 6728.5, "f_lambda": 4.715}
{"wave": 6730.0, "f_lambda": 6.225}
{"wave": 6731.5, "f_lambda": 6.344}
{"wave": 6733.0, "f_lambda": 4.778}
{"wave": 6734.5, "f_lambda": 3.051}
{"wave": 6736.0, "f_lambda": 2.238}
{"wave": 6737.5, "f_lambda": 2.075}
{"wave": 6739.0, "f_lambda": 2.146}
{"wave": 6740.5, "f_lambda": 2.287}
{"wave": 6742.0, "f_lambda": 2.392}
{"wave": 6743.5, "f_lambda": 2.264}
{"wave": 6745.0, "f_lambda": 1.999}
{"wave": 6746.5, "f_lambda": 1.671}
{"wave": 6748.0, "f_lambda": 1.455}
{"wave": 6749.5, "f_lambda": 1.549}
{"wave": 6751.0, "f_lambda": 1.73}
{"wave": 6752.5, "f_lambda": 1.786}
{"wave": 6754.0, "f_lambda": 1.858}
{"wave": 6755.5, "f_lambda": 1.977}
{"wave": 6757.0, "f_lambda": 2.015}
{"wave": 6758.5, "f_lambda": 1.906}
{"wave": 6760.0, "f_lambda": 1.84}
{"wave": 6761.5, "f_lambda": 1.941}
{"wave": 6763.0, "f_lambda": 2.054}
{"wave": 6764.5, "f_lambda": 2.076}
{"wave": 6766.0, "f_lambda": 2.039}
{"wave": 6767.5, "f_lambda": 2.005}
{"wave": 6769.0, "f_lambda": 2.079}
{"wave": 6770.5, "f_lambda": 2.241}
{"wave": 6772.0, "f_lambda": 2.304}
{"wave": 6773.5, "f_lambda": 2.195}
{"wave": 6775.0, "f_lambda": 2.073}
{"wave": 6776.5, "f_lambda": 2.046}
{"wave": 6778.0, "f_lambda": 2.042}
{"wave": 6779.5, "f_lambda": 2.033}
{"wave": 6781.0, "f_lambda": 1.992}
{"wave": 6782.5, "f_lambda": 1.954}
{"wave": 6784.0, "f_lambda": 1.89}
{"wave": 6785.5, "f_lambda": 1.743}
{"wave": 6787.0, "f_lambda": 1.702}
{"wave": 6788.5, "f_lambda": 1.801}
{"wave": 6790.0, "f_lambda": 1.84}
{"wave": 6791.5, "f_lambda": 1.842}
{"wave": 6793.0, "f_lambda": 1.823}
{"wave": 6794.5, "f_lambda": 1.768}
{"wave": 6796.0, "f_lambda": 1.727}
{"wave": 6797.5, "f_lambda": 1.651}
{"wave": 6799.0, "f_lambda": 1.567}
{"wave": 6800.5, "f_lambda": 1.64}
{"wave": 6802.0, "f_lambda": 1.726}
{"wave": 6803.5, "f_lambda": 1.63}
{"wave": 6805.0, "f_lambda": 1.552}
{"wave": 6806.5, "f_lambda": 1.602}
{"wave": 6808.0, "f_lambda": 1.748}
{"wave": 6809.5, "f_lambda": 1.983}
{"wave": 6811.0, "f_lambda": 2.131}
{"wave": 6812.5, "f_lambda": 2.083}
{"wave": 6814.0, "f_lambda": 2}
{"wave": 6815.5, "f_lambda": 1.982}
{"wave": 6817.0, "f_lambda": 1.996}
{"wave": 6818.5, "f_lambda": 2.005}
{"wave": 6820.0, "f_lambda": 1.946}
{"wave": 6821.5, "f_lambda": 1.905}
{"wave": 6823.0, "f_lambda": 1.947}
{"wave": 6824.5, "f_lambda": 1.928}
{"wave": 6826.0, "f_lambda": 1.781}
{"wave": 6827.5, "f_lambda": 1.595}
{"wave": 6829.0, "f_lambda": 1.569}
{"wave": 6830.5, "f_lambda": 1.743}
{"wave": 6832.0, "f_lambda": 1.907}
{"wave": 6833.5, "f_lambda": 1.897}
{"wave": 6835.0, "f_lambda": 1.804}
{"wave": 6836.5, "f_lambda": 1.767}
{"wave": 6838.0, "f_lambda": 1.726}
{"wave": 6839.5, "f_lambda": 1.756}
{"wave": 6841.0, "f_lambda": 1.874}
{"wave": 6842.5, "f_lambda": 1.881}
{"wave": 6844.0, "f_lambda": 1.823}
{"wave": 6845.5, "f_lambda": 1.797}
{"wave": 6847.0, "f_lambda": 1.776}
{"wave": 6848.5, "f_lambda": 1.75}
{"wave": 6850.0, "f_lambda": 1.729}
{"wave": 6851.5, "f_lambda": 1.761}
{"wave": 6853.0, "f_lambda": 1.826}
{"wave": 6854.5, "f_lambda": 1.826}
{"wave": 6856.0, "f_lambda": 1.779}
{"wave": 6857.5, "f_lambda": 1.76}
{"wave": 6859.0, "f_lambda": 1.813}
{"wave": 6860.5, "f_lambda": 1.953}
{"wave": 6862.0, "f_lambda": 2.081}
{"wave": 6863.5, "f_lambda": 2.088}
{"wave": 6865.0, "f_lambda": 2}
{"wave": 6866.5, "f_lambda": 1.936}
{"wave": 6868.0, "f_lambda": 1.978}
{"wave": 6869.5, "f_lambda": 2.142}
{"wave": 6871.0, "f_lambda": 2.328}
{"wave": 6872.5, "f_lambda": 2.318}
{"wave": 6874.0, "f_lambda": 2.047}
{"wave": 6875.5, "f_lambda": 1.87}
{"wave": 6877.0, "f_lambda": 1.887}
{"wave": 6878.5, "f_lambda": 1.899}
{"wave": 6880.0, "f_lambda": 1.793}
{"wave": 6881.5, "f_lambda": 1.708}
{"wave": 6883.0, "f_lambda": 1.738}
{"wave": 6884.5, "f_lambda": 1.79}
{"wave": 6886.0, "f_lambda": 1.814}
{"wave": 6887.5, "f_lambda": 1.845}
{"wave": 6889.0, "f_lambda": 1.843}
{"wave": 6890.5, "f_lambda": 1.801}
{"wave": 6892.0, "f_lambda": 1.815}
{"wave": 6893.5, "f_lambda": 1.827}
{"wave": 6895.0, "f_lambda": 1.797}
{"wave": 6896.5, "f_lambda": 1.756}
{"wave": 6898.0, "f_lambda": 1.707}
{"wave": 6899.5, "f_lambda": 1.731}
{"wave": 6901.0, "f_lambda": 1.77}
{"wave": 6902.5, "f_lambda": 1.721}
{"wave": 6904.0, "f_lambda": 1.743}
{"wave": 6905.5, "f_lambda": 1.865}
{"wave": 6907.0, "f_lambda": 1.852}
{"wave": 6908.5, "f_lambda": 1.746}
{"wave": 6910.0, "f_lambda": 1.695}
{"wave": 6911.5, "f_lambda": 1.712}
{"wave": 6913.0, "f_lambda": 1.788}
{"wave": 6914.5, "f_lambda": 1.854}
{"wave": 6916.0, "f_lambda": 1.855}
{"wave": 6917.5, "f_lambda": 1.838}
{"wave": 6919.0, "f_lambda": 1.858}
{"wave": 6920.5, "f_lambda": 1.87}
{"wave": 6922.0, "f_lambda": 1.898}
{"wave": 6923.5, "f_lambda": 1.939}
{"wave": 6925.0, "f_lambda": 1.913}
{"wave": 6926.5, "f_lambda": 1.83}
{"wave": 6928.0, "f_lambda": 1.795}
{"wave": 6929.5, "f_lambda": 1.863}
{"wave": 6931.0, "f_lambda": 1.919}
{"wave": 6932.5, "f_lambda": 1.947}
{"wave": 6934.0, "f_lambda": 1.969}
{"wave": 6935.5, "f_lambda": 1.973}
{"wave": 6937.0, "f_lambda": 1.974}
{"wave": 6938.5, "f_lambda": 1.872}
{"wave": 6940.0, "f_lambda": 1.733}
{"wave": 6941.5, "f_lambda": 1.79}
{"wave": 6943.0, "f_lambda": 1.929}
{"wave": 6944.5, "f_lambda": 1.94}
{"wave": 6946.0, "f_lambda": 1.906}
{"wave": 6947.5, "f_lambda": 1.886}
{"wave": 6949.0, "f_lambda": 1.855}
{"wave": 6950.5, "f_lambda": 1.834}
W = 9.09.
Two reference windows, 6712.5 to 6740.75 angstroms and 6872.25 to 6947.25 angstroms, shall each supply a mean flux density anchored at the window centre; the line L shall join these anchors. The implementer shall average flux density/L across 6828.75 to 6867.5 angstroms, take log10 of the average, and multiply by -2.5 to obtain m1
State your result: 0.398 mag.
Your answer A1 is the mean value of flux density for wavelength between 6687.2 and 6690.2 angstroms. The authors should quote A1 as 2.13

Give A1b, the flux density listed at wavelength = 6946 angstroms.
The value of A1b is 1.906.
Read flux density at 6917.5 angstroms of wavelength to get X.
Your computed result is 1.838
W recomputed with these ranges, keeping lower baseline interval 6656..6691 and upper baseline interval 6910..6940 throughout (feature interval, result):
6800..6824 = 1.9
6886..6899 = 0.8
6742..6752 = 1.4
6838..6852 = 1.3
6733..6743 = -1.9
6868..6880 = -0.7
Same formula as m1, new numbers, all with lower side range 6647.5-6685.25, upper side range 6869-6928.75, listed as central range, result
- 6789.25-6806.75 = 0.178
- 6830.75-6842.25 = 0.073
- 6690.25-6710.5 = 0.091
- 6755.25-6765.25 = 0.048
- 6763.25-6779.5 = -0.032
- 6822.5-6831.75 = 0.114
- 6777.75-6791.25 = 0.080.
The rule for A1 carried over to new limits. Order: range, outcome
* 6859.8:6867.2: 2.01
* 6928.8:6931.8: 1.89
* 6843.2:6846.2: 1.81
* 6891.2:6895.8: 1.81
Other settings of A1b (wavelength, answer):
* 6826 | 1.781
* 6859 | 1.813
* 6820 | 1.946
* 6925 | 1.913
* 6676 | 2.697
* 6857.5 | 1.76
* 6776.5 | 2.046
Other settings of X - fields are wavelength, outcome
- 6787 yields 1.702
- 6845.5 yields 1.797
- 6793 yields 1.823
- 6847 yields 1.776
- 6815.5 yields 1.982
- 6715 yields 7.565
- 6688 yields 2.115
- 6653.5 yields 2.211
